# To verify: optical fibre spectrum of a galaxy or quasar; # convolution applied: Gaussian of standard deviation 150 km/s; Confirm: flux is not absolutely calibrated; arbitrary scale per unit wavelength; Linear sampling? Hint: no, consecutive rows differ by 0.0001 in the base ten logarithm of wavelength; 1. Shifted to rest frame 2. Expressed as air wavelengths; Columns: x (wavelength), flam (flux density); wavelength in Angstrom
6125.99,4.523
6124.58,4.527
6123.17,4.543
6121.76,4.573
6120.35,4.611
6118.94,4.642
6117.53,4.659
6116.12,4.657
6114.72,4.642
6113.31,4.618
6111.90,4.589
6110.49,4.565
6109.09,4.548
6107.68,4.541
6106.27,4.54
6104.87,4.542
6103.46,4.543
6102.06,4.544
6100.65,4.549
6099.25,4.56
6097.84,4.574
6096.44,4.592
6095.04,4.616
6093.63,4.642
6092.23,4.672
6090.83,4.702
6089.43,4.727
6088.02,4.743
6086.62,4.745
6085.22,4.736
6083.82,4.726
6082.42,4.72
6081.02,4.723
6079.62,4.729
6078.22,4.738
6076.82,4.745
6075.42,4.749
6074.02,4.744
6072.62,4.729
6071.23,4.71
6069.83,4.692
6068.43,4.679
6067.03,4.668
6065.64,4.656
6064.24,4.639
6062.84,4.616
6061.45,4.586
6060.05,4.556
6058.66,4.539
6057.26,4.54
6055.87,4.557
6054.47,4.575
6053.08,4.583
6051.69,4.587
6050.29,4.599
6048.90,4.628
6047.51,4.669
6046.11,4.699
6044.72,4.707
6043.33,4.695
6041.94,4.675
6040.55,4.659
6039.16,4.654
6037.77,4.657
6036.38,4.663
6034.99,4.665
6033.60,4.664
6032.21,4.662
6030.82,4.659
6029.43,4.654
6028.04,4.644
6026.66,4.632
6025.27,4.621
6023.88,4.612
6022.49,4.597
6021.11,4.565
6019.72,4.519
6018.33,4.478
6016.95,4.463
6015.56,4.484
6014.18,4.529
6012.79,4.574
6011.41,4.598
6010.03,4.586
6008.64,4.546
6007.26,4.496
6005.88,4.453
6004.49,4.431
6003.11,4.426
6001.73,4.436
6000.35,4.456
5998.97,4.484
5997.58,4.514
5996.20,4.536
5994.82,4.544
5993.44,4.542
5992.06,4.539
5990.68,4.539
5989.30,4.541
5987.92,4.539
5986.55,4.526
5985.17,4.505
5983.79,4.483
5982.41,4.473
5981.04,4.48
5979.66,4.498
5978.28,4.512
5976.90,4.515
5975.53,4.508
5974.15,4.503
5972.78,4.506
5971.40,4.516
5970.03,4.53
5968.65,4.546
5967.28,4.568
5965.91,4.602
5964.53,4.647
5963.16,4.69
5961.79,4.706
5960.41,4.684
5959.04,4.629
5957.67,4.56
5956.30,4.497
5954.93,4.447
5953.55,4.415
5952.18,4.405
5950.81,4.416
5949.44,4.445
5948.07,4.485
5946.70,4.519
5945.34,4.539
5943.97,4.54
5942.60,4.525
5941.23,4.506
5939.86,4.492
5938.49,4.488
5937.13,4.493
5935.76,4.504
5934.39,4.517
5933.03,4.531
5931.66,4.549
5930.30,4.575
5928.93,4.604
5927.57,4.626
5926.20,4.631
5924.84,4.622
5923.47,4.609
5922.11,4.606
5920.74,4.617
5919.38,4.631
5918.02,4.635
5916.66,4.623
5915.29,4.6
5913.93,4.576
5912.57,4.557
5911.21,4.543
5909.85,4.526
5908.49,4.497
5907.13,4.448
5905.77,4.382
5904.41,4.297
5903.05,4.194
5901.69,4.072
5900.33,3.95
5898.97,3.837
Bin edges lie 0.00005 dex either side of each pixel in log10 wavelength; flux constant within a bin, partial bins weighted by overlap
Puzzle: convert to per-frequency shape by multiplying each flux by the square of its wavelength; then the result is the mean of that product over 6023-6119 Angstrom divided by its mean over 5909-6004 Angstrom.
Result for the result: 1.06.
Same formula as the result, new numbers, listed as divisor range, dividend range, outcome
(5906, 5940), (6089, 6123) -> 1.07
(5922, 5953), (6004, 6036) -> 1.04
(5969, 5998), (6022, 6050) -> 1.05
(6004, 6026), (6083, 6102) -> 1.05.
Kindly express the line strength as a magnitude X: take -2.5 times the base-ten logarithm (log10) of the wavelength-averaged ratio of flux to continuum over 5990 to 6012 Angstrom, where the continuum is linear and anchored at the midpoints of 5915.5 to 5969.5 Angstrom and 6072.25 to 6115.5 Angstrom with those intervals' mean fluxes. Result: 0.02 mag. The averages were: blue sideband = 4.56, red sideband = 4.65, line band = 4.51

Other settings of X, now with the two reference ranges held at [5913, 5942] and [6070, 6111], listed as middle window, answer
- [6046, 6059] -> 0.011 mag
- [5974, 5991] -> 0.022 mag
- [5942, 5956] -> 0.026 mag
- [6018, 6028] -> 0.009 mag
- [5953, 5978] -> 0.008 mag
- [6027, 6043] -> -0.008 mag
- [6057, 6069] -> 0.008 mag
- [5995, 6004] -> 0.031 mag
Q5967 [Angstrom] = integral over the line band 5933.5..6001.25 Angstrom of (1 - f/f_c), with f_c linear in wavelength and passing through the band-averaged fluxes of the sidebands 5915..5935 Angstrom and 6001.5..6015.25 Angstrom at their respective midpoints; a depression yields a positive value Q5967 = 0.5 Angstrom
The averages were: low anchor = 4.6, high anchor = 4.51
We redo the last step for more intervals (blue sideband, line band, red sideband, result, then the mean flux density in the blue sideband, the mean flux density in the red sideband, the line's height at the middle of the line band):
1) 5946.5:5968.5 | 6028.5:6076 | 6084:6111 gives -0.5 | 4.55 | 4.62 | 4.59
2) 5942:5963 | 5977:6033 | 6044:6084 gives 0.6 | 4.53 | 4.66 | 4.59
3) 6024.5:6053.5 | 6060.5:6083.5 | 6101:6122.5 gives -0.4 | 4.65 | 4.59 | 4.62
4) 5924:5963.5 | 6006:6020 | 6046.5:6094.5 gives 0.3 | 4.54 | 4.67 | 4.61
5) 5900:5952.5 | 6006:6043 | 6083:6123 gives -0.2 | 4.5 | 4.62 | 4.57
